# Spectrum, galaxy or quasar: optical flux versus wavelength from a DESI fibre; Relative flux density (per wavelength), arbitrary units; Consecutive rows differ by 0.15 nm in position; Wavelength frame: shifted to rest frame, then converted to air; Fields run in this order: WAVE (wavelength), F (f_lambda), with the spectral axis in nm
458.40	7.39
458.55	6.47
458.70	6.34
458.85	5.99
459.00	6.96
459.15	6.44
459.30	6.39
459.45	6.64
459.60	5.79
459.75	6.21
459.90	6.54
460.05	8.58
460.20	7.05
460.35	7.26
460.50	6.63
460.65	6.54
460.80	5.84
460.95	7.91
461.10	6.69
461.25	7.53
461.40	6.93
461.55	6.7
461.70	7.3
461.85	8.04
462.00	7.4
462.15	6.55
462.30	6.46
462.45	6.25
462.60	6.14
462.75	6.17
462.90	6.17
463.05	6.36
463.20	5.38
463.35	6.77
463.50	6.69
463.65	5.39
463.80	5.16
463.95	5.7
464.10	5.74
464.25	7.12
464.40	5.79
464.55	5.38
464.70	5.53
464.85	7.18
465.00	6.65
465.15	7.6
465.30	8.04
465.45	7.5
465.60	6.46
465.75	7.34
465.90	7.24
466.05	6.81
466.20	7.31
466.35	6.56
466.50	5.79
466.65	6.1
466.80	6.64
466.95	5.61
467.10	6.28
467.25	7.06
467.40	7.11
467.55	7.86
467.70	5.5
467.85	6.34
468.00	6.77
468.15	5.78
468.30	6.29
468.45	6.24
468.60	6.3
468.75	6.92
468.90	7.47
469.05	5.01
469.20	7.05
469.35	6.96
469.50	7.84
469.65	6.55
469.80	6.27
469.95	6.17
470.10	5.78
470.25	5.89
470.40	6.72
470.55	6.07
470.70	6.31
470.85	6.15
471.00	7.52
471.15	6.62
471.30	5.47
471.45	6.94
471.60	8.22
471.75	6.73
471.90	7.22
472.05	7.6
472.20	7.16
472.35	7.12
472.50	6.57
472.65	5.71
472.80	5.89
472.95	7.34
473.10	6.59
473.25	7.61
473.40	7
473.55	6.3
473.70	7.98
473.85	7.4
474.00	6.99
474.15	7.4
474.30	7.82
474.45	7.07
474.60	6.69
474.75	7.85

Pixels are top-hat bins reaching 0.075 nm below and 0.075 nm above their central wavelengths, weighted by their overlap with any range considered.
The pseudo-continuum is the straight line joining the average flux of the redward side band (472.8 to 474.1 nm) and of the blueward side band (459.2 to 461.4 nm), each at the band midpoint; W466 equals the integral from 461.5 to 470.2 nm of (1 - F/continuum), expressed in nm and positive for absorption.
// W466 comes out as 0.51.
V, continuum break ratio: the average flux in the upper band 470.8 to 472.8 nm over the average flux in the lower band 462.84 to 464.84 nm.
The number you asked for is 1.14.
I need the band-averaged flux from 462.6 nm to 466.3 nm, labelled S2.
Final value 6.47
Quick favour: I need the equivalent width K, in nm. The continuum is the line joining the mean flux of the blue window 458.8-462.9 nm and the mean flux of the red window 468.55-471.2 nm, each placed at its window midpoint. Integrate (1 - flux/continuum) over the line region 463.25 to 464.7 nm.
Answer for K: 0.16 nm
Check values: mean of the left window 6.77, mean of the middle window 5.94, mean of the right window 6.53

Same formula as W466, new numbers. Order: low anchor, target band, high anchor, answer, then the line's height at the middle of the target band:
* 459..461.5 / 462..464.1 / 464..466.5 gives 0.20 nm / 6.76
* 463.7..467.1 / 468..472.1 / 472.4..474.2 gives 0.09 nm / 6.73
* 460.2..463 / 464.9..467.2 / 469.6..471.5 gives -0.08 nm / 6.57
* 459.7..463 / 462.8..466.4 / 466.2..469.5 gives 0.10 nm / 6.68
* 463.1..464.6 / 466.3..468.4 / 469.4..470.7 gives -0.07 nm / 6.2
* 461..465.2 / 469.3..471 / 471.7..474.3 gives 0.09 nm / 6.85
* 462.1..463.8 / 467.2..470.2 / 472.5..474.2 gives 0.01 nm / 6.57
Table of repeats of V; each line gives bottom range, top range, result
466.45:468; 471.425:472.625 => 1.11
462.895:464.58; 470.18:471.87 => 1.11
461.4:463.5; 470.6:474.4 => 1.05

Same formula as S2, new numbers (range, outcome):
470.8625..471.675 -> 6.89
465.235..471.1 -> 6.6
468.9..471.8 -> 6.56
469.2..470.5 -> 6.54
